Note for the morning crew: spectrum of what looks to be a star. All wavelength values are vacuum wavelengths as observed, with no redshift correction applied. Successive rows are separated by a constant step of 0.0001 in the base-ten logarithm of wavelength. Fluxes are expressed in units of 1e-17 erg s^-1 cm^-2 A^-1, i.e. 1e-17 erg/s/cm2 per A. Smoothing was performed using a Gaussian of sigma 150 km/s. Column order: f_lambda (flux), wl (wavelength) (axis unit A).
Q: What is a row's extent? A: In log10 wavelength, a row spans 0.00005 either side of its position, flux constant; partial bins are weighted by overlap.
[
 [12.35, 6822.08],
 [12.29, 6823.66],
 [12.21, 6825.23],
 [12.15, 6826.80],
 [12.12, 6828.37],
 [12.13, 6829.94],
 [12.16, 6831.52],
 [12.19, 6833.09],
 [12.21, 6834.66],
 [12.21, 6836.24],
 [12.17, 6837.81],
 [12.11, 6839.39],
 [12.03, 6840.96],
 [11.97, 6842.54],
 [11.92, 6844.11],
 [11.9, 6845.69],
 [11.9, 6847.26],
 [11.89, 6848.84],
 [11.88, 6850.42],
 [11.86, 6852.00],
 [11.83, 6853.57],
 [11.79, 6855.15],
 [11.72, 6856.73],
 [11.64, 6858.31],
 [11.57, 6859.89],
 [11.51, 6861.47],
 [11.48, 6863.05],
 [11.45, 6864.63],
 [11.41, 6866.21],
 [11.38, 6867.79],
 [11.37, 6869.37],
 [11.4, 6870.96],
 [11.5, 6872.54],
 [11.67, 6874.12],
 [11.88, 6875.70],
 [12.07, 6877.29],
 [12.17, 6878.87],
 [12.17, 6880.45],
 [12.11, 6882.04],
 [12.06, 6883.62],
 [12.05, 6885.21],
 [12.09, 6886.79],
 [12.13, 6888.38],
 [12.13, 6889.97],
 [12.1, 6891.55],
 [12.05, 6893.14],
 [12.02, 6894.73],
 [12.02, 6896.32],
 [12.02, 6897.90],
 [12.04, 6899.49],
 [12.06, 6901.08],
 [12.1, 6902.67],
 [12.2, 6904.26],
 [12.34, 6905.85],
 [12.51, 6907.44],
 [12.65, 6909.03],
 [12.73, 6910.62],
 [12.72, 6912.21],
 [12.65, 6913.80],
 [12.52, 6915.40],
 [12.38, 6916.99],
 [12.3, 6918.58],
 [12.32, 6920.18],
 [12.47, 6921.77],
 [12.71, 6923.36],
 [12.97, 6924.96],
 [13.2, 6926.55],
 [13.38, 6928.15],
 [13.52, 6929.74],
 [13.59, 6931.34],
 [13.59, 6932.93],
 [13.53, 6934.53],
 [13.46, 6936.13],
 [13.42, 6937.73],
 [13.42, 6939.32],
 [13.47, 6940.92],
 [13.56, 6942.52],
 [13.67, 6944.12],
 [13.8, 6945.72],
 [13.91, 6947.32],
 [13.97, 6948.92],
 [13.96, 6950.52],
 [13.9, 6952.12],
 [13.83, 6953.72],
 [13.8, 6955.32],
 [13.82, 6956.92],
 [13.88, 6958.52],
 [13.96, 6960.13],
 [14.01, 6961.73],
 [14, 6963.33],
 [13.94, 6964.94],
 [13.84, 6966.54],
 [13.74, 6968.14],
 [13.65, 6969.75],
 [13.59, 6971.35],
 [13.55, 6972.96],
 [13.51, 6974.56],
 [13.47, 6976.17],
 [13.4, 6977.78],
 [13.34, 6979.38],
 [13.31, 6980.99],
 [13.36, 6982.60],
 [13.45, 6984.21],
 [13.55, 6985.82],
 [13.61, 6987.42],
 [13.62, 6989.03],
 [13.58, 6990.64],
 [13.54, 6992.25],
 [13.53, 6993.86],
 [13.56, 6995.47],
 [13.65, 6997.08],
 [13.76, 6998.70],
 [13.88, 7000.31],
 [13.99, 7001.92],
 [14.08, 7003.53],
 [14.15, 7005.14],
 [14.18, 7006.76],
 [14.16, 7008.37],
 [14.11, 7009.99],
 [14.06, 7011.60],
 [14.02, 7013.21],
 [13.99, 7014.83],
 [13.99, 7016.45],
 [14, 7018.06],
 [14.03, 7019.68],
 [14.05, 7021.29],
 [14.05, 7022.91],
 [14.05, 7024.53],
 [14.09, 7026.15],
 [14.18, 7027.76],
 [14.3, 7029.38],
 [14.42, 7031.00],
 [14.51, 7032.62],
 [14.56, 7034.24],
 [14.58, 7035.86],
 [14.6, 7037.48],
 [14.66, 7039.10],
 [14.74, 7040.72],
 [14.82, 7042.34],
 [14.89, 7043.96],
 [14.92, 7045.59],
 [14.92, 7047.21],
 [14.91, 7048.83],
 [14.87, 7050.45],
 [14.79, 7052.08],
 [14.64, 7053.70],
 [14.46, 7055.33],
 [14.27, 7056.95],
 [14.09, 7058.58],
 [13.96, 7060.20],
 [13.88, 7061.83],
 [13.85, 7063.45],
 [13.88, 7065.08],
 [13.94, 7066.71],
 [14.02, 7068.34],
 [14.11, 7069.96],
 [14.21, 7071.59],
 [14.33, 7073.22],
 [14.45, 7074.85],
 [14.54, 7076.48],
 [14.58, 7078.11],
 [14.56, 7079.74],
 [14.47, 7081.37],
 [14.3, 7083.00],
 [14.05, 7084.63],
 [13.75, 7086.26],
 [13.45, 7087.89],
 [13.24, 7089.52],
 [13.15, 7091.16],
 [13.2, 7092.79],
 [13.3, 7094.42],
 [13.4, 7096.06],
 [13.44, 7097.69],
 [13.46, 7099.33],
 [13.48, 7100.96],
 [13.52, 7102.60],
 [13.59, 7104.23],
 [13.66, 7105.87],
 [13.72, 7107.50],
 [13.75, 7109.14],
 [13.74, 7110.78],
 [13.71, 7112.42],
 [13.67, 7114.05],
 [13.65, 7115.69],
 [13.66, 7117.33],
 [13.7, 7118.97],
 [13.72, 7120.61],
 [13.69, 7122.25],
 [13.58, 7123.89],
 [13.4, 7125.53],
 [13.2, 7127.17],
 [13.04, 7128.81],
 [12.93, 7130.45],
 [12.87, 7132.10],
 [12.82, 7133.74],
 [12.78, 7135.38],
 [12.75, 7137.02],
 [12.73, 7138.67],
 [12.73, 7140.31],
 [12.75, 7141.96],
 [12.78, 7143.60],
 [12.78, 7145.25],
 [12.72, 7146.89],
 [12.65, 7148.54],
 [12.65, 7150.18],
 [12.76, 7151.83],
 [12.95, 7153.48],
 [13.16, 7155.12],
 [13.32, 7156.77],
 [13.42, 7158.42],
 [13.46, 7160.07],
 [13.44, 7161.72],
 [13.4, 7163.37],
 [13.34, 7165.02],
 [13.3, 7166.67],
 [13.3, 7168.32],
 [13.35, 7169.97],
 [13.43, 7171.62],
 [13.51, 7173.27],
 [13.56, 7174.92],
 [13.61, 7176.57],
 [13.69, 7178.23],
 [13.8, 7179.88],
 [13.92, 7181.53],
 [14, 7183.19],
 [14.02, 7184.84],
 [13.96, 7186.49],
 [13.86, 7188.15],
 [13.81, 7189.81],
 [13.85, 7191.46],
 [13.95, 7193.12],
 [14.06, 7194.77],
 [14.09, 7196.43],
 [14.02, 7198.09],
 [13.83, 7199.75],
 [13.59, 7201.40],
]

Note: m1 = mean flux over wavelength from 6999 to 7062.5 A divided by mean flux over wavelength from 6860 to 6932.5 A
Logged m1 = 1.17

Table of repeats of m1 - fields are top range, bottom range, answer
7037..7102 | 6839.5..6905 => 1.19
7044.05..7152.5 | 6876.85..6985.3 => 1.05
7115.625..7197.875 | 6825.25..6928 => 1.11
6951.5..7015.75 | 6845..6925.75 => 1.14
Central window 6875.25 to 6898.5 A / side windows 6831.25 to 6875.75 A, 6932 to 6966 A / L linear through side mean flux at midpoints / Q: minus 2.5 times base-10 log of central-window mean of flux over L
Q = 0.04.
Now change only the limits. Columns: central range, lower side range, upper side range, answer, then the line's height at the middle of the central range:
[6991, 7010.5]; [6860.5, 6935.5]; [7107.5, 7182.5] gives -0.096 mag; 12.7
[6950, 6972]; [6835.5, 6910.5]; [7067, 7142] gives -0.106 mag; 12.6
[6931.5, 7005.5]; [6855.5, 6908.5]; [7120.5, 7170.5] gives -0.117 mag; 12.3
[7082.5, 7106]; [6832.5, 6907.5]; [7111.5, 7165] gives -0.047 mag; 13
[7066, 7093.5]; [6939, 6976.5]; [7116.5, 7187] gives -0.045 mag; 13.5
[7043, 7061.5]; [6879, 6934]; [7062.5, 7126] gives -0.084 mag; 13.5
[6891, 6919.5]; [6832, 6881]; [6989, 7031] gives 0.017 mag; 12.5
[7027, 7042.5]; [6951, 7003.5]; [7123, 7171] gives -0.082 mag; 13.5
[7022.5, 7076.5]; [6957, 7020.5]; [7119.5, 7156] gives -0.074 mag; 13.4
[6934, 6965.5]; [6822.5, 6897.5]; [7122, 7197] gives -0.119 mag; 12.3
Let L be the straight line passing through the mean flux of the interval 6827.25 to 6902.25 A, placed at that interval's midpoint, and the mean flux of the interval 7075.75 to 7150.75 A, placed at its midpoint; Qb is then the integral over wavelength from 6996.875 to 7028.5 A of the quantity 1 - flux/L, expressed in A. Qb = -3.0 A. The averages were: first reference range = 11.9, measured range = 14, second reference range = 13.4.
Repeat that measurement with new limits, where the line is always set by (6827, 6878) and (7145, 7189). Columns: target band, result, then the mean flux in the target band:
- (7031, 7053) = -3.4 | 14.7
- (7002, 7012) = -1.2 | 14.1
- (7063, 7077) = -1.3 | 14.1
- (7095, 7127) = -1.2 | 13.6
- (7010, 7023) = -1.4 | 14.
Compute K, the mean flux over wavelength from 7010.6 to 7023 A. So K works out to 14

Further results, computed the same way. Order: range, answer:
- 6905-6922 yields 12.5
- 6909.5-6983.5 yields 13.4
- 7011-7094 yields 14.2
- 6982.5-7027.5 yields 13.9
